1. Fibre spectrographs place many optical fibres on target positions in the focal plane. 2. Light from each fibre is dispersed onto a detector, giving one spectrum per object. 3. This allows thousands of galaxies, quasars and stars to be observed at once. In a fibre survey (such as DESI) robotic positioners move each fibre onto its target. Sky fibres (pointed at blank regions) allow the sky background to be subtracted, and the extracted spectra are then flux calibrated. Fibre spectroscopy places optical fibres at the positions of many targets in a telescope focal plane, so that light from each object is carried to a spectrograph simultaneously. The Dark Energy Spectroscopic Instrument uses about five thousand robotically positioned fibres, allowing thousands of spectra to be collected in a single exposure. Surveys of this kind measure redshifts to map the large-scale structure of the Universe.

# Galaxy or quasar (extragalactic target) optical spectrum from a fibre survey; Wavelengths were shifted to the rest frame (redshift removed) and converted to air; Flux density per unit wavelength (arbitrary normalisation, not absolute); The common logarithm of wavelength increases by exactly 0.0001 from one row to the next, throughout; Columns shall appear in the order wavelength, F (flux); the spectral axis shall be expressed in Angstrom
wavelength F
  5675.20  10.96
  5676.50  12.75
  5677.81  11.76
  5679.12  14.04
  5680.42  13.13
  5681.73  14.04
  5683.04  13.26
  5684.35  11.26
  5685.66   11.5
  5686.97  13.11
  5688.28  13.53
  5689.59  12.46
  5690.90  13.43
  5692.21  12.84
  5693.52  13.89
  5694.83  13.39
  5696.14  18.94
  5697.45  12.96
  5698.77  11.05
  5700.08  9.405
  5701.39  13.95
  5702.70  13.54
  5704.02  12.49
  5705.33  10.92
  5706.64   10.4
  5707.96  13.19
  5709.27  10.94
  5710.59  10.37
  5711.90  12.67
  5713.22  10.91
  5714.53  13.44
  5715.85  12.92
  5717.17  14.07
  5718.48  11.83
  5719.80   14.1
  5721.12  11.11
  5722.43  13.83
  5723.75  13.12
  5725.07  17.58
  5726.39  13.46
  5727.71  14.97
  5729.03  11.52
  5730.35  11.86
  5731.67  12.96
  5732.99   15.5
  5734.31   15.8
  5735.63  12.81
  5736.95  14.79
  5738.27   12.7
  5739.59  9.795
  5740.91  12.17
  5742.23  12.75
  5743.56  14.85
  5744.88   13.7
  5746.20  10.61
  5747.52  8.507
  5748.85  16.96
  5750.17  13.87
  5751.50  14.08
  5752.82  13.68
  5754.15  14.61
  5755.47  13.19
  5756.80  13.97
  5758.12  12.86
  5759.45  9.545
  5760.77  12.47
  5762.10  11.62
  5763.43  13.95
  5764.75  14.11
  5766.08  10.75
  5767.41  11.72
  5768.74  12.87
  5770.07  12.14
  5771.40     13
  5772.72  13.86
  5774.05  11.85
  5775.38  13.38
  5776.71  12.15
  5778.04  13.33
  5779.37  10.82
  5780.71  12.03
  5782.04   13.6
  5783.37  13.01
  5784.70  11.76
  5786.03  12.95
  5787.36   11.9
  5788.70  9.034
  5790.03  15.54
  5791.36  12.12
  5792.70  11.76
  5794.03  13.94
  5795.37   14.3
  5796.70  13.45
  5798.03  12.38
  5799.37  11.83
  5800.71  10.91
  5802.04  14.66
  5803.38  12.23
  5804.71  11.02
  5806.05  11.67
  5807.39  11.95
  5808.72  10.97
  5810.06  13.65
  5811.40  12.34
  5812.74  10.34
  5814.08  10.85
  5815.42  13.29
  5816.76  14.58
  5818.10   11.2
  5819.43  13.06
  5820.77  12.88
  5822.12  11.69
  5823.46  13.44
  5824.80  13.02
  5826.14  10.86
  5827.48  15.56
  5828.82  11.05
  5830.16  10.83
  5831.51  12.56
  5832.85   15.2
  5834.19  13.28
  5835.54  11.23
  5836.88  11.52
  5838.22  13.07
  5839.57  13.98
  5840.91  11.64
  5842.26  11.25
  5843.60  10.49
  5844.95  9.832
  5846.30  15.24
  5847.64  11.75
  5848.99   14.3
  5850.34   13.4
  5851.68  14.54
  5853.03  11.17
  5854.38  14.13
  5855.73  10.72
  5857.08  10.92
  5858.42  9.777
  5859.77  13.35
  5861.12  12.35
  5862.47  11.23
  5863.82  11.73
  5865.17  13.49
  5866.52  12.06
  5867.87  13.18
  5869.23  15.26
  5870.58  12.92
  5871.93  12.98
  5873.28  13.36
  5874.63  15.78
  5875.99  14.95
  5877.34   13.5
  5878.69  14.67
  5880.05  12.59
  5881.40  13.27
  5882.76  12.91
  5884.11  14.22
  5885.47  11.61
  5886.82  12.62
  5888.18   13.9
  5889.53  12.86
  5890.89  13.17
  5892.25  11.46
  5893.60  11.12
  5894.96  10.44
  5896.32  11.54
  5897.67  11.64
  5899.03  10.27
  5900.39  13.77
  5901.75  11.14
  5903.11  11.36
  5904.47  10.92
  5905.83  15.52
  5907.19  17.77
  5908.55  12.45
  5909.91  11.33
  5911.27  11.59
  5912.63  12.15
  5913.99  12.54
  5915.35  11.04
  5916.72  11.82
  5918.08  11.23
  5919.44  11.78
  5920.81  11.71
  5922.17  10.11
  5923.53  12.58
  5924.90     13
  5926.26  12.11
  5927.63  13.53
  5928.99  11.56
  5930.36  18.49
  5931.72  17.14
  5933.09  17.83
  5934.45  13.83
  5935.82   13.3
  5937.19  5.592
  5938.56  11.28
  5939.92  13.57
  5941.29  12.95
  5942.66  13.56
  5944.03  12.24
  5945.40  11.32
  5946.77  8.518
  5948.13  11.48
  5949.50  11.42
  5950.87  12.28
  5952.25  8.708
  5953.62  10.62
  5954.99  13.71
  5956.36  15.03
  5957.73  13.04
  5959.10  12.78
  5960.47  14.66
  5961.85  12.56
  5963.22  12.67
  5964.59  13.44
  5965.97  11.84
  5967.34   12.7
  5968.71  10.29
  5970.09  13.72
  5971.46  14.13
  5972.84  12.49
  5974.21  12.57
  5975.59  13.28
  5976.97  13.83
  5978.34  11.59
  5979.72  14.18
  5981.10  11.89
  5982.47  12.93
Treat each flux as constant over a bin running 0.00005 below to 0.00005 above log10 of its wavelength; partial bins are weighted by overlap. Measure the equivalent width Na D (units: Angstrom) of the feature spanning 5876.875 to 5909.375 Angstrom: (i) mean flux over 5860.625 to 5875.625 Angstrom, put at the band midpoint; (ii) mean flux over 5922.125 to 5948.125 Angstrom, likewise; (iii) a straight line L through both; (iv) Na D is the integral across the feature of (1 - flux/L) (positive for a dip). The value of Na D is 0.9 Angstrom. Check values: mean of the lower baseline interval 13.2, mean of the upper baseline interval 12.8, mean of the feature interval 12.7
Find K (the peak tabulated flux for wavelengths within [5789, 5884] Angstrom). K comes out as 15.78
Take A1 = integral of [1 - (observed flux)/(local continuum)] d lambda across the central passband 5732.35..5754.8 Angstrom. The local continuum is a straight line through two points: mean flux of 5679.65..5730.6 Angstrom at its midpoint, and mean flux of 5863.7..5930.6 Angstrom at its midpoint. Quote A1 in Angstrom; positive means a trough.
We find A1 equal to -0.9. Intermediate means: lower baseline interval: 12.9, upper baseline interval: 12.7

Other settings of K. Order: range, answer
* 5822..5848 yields 15.56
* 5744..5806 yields 16.96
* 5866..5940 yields 18.49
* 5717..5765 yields 17.58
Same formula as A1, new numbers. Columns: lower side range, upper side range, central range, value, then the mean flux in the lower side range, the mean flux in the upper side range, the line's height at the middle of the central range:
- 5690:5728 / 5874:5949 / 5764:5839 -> 1.8 Angstrom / 12.9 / 12.6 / 12.8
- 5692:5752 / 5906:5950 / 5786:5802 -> 0.3 Angstrom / 13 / 12.6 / 12.8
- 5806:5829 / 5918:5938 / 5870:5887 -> -1.1 Angstrom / 12.4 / 13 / 12.7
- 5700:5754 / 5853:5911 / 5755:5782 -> 0.8 Angstrom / 12.9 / 12.7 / 12.9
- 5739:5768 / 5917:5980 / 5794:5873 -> 1.2 Angstrom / 12.7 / 12.6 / 12.7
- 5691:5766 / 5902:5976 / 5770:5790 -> 0.7 Angstrom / 13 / 12.6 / 12.9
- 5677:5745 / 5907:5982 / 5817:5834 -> 0.1 Angstrom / 13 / 12.6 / 12.8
